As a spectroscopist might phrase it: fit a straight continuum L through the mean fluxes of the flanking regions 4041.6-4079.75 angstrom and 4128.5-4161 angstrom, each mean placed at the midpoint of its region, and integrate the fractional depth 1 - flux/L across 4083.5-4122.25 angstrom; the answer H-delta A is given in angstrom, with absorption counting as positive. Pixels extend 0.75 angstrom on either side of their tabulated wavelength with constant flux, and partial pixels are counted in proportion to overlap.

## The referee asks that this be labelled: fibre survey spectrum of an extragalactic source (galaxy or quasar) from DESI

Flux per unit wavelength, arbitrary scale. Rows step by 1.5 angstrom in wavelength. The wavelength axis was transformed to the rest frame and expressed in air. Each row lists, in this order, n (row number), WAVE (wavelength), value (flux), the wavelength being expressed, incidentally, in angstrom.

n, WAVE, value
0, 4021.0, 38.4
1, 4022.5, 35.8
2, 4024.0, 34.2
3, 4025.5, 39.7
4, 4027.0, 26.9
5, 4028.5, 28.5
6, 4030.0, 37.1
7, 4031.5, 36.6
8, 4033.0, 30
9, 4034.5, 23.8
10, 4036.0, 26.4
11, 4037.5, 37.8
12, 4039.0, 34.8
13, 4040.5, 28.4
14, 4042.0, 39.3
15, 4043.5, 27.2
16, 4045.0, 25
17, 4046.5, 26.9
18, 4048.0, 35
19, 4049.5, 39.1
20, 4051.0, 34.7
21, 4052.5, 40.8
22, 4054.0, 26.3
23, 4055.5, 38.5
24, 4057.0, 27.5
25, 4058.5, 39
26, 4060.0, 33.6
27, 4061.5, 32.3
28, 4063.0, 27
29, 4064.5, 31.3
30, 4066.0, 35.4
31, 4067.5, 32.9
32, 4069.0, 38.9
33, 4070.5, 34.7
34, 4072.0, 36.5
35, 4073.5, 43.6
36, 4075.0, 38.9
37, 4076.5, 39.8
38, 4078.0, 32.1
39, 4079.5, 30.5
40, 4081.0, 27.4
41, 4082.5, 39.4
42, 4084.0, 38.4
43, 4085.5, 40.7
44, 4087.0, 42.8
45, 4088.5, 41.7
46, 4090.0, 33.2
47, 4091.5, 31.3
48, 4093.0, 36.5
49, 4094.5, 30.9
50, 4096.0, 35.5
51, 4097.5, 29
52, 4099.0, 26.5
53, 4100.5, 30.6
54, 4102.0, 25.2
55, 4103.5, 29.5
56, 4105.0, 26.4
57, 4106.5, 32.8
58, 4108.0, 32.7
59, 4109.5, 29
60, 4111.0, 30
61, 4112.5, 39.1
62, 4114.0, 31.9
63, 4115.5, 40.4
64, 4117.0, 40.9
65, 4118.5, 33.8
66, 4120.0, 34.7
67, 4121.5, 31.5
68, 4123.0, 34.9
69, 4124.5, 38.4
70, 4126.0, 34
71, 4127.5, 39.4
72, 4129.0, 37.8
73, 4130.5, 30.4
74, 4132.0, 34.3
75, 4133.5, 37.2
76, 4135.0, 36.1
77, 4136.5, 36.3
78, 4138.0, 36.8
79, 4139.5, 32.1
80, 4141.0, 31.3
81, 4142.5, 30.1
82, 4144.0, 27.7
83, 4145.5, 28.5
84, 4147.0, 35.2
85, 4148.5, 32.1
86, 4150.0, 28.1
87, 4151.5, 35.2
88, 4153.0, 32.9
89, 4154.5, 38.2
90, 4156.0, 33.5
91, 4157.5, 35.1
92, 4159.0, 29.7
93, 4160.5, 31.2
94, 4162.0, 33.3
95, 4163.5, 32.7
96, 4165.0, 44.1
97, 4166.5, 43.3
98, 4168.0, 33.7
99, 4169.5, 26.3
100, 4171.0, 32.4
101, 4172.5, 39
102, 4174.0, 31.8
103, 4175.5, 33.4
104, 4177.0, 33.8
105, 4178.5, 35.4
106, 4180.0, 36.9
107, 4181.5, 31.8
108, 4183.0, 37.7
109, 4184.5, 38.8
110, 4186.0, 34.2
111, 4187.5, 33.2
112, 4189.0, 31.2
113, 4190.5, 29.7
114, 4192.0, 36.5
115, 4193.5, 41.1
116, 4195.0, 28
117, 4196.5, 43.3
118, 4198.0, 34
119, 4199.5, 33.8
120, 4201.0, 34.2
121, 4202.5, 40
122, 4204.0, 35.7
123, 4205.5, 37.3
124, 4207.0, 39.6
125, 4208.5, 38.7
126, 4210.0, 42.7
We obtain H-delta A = 0.0 angstrom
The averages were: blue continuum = 34.1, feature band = 33.6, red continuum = 33.2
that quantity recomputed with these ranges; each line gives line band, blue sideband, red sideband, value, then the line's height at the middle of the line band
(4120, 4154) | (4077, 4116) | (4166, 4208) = 0.38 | 34.1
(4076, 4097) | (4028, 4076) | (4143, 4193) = -1.28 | 33.6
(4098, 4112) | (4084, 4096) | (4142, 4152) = 2.32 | 35.2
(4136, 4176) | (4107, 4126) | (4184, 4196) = 1.12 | 34.4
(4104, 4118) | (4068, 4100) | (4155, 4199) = 0.67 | 35.3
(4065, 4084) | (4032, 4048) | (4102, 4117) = -2.73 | 31.4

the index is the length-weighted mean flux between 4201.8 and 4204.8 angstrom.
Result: 37.8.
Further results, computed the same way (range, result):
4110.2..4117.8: 36.4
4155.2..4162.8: 32.6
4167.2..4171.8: 31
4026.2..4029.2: 27.9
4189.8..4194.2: 35.8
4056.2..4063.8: 31.9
